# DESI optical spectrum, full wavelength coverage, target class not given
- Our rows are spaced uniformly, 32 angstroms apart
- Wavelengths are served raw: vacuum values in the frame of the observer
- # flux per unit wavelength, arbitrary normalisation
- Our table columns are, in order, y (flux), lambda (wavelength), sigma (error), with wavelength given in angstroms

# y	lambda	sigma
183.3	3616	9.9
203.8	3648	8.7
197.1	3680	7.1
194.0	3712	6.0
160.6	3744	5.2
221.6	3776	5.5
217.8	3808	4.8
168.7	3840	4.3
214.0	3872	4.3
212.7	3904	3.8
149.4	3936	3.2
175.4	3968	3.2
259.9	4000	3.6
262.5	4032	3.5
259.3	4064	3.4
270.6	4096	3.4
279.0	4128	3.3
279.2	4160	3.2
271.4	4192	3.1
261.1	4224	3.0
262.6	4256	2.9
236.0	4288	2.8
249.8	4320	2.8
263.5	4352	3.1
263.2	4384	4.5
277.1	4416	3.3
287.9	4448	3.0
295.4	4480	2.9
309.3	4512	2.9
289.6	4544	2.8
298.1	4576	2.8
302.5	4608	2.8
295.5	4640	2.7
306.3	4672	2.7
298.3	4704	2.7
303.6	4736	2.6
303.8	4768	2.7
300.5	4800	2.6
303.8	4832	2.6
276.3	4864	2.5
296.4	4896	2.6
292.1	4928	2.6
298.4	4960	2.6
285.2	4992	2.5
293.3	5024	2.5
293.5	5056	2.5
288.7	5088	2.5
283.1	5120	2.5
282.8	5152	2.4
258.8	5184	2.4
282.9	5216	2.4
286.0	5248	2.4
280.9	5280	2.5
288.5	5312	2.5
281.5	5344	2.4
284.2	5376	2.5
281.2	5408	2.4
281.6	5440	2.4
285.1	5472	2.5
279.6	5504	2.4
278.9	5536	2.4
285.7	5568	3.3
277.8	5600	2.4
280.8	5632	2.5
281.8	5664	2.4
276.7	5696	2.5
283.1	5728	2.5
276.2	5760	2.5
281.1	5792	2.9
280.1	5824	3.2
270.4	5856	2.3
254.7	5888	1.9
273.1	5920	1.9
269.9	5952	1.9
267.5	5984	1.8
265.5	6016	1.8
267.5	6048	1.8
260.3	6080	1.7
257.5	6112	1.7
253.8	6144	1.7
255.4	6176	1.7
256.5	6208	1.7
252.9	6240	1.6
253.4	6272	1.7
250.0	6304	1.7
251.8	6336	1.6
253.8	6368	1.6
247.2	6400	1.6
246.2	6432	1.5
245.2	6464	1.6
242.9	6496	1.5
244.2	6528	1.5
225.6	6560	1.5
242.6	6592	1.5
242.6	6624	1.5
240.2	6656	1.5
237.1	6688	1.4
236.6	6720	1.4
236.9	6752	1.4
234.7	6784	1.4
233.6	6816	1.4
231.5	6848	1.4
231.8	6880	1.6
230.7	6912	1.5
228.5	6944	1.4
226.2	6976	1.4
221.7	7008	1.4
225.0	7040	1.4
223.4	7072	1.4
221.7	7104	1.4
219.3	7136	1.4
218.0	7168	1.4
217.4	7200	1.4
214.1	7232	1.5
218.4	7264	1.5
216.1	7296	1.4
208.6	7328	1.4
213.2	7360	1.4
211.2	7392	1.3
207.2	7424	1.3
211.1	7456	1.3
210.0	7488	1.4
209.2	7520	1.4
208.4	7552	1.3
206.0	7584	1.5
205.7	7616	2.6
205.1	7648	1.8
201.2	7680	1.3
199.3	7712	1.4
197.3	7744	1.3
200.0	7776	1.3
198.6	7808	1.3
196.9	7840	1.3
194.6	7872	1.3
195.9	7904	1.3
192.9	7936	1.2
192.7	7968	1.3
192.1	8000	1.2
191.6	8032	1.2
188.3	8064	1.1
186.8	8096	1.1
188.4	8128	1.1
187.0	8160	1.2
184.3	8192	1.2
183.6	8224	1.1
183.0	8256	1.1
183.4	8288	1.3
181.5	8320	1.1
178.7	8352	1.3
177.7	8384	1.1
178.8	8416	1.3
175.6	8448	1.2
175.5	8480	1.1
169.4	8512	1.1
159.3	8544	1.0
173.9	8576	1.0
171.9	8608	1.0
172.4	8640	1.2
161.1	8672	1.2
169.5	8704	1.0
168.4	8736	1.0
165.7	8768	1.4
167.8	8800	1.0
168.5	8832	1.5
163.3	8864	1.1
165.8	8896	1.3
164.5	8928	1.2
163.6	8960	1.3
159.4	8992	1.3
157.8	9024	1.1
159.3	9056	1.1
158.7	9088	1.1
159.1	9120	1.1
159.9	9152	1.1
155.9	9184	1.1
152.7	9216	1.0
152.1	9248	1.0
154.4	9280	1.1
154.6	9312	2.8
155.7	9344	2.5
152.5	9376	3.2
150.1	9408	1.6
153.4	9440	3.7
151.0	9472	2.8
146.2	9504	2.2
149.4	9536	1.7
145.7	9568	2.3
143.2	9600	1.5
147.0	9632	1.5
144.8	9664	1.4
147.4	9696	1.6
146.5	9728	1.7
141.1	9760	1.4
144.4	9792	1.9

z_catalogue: 0.00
